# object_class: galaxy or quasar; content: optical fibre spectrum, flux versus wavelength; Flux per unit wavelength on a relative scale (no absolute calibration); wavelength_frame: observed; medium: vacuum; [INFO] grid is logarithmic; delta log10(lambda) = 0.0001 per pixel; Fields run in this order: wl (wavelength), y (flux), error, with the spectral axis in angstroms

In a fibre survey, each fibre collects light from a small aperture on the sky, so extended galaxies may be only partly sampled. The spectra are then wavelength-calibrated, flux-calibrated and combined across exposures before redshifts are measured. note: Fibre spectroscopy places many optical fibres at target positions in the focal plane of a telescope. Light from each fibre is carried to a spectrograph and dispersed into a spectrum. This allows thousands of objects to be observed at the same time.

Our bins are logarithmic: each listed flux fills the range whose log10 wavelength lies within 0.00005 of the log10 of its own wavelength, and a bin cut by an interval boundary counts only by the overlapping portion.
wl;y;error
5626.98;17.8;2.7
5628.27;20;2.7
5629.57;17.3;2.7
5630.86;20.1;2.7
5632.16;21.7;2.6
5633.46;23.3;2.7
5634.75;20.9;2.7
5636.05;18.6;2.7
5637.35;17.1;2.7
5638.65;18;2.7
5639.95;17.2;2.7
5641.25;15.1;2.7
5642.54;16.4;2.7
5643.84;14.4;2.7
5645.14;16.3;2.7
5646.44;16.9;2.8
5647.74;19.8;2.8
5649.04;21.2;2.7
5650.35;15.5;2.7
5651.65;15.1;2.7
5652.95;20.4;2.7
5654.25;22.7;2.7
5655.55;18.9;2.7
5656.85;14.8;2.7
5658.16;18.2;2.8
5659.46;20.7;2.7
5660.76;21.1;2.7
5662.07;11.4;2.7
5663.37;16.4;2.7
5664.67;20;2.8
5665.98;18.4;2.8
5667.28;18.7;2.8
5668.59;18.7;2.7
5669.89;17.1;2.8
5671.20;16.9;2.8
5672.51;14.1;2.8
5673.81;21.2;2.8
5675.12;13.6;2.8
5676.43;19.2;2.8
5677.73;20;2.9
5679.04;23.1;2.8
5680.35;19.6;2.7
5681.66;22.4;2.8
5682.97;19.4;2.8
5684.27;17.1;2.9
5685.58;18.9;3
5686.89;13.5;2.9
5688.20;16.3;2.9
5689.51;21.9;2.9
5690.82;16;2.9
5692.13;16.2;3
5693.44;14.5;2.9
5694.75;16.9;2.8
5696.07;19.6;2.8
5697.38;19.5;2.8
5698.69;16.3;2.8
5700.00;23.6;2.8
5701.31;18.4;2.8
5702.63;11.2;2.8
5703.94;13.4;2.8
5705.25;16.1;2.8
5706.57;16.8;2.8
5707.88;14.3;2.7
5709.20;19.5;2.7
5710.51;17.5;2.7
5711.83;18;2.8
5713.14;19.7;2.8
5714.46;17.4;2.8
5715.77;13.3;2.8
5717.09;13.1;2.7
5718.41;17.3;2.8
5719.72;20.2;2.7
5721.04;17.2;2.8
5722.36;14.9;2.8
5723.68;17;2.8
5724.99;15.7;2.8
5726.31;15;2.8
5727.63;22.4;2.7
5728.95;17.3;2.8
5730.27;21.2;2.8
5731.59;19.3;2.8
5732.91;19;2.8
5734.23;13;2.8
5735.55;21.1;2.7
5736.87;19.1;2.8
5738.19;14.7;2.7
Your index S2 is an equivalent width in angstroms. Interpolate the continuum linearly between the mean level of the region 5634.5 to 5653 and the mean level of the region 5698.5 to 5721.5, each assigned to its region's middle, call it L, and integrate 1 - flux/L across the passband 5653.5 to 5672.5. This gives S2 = -0.9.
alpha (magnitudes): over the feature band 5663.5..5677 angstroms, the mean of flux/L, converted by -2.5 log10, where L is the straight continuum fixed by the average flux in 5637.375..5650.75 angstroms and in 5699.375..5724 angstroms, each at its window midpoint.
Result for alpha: -0.05 mag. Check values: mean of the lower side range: 17.1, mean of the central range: 17.7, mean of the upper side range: 16.8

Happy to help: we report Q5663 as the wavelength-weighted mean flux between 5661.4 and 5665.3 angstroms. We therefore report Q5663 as 15.9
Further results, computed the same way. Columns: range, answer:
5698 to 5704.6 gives 16.6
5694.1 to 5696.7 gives 18.2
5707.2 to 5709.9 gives 16.9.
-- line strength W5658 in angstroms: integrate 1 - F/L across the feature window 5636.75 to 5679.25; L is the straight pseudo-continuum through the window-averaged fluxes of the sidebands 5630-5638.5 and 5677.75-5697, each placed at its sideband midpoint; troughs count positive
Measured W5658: 3.3 angstroms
